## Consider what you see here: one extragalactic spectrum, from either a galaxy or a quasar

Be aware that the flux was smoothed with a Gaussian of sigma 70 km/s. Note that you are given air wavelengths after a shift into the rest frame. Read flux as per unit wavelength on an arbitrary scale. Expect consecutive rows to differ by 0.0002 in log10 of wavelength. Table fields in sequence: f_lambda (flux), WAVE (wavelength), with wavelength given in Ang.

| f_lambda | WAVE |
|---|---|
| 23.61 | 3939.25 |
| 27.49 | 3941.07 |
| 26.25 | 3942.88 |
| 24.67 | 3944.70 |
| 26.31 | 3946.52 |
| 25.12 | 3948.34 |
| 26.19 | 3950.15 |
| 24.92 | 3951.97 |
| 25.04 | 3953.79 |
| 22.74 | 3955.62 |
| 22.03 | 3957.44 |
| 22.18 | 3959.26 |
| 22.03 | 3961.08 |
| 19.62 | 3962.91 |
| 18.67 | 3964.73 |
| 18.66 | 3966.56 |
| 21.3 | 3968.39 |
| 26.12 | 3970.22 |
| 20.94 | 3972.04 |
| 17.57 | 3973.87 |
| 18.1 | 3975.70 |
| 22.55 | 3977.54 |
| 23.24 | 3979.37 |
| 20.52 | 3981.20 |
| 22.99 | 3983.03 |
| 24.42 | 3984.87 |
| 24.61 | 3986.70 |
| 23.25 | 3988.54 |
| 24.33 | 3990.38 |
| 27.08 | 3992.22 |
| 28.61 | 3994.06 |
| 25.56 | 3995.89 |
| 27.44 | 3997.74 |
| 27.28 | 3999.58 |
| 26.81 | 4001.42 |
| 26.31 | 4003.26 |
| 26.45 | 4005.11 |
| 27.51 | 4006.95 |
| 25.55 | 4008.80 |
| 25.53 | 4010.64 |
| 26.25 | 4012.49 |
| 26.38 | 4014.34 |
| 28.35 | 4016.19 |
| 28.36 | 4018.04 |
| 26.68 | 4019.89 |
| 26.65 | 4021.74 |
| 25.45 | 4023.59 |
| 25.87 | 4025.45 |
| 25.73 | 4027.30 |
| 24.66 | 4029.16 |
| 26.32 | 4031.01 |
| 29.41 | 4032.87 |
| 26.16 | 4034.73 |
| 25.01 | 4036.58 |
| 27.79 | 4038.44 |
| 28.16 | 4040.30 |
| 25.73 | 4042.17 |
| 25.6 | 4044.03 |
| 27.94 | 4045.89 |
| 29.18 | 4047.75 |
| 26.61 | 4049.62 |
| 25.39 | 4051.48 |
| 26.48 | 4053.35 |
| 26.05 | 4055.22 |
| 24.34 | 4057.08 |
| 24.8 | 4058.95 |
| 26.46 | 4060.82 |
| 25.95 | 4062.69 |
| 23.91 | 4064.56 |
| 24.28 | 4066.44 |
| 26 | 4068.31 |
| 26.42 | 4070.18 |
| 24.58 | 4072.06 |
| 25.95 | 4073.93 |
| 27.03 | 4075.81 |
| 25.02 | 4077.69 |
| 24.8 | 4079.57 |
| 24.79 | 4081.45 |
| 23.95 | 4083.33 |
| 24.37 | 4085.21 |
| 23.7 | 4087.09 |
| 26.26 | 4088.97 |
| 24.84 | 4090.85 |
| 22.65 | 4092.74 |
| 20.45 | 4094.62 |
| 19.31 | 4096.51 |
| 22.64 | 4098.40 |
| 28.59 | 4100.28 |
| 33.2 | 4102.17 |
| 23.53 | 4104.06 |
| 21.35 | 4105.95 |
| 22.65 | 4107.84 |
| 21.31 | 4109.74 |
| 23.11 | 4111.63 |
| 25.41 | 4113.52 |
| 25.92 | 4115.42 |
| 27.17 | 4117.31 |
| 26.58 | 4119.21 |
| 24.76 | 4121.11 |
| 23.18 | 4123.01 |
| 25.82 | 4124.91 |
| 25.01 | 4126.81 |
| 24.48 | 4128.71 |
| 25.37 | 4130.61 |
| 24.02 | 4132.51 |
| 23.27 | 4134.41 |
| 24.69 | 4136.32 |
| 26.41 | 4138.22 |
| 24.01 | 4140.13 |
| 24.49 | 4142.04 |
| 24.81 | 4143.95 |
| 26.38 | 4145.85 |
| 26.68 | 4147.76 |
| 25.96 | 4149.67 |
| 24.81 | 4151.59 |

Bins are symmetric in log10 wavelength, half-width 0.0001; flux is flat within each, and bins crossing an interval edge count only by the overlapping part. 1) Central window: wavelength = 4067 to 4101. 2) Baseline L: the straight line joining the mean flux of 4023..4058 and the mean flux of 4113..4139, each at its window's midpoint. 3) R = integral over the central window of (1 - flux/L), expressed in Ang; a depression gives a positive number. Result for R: 1.7 Ang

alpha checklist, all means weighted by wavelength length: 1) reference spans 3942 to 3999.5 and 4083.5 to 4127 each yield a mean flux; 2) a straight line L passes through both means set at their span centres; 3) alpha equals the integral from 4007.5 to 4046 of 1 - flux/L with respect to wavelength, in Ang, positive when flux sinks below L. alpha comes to -4.40 Ang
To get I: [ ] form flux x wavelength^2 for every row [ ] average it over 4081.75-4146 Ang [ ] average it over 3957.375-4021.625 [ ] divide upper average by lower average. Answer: 1.08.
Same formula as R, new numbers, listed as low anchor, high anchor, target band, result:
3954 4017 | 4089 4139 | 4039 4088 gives -2.9 Ang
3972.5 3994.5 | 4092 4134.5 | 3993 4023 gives -4.7 Ang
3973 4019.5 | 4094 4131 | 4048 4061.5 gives -0.6 Ang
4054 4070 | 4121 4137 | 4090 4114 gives 1.0 Ang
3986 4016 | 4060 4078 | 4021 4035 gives -0.2 Ang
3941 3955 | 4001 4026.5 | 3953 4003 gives 5.6 Ang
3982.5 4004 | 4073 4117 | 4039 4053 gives -1.0 Ang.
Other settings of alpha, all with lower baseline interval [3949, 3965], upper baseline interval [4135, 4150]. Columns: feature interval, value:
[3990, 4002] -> -1.8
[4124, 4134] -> 0.1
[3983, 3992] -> -0.4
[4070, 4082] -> -0.5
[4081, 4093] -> 0.1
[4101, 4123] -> 0.0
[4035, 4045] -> -1.0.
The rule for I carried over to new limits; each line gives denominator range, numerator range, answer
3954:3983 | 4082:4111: 1.20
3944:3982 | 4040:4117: 1.19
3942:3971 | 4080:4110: 1.11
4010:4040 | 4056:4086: 0.97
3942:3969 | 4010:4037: 1.19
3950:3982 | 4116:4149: 1.26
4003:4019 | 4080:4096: 0.92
